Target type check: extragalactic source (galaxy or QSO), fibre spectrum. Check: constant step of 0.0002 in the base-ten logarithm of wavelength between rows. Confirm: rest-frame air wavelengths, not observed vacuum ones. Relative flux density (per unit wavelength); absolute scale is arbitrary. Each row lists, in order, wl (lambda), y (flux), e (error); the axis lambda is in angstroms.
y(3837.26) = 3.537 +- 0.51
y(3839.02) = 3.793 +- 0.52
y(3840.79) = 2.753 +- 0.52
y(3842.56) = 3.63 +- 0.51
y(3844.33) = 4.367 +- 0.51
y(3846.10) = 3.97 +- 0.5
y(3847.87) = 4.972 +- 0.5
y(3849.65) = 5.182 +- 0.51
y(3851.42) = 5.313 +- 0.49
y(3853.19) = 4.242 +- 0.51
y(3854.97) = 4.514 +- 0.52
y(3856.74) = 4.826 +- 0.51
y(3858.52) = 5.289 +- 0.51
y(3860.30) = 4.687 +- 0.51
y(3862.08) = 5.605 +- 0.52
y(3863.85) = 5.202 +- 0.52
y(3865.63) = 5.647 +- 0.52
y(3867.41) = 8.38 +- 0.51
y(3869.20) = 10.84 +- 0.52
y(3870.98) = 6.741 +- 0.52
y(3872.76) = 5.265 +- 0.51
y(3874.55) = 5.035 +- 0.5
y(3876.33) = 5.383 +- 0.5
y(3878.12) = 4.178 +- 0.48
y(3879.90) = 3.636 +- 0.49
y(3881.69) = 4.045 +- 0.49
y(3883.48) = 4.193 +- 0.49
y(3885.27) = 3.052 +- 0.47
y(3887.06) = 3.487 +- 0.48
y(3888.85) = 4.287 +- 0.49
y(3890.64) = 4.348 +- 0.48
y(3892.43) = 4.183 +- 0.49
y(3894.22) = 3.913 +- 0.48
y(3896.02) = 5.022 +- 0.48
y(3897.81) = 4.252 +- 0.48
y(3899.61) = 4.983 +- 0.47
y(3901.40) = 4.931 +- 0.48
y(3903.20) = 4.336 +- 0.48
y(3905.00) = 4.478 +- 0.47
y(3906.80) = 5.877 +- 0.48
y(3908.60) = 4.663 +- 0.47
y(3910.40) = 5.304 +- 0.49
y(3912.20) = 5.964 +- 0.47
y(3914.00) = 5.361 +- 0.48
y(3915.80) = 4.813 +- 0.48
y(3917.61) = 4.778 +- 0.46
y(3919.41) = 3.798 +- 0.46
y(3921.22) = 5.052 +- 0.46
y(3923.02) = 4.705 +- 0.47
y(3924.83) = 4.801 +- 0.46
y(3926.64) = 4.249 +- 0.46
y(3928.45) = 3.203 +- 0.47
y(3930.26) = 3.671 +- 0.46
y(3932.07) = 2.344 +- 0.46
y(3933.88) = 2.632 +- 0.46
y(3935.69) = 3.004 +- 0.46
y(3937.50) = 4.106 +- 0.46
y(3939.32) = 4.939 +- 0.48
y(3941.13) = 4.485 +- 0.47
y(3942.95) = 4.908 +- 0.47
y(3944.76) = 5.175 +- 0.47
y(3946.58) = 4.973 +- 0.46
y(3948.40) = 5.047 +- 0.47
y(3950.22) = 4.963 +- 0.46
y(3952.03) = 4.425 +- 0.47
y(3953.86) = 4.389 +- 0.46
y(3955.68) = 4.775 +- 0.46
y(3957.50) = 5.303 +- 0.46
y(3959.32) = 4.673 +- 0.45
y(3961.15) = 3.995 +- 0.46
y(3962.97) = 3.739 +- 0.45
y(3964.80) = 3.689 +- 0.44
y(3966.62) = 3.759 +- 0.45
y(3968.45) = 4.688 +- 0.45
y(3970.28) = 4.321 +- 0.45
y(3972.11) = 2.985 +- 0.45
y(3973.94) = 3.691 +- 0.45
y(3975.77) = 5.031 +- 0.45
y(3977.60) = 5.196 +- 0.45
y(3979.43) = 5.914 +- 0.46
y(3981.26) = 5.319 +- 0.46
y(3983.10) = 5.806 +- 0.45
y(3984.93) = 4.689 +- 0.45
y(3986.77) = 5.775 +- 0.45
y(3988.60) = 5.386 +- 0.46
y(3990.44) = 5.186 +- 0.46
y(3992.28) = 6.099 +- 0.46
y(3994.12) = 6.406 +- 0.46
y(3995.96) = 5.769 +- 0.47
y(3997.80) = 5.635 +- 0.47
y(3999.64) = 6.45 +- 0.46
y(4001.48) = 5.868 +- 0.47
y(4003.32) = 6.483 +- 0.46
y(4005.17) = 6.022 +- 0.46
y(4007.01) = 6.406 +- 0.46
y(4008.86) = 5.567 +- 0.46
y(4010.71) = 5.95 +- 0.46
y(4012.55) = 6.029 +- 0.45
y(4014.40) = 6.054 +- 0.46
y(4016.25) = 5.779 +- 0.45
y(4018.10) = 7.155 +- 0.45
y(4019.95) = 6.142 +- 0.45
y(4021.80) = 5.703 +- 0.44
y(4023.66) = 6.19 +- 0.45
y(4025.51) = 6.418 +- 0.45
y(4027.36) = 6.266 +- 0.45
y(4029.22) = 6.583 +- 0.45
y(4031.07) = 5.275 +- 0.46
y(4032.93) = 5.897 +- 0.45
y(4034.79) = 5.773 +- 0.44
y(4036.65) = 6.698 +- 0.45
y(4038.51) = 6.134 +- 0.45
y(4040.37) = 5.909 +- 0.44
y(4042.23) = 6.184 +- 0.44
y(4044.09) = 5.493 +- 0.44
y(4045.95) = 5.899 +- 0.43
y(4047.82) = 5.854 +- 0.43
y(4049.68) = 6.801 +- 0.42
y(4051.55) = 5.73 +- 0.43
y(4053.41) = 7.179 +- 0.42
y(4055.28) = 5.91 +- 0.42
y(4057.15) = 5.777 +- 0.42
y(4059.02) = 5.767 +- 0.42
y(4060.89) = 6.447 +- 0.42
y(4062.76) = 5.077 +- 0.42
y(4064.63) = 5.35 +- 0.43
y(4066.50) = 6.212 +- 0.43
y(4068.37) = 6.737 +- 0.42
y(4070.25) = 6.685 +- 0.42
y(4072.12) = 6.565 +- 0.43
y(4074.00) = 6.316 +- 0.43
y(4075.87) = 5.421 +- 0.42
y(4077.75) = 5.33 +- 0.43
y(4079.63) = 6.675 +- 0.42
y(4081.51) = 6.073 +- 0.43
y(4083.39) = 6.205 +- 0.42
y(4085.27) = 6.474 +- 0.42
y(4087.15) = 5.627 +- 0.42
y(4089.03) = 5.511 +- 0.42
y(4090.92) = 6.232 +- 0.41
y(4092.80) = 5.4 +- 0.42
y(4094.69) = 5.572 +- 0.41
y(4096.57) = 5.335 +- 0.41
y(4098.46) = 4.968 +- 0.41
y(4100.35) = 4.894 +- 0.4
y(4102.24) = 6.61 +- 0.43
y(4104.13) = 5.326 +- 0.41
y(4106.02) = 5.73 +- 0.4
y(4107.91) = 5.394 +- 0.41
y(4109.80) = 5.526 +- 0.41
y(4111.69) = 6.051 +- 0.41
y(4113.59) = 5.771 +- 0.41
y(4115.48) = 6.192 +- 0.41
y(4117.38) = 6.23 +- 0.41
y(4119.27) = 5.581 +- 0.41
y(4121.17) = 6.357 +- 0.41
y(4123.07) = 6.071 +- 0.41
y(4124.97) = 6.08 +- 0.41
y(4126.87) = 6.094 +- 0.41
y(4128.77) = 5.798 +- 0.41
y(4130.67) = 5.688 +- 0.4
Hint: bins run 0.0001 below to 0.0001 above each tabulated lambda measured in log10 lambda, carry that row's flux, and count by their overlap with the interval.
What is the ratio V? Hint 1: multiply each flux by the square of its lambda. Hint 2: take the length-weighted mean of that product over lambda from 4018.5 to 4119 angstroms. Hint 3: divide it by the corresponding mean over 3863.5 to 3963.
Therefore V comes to 1.4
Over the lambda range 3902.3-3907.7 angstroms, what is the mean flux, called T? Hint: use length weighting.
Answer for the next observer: 4.89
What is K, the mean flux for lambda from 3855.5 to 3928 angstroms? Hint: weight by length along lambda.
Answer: 4.97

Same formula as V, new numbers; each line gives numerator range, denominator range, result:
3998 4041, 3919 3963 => 1.47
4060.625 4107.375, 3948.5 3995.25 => 1.28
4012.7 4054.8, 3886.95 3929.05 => 1.41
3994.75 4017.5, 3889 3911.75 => 1.35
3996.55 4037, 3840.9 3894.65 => 1.34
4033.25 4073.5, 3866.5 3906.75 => 1.34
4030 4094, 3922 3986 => 1.44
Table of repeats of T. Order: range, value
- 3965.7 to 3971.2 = 4.25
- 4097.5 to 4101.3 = 4.93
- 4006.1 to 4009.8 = 5.97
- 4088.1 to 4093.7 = 5.71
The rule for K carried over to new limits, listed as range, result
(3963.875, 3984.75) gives 4.59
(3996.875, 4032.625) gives 6.1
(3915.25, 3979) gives 4.3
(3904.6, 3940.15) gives 4.38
